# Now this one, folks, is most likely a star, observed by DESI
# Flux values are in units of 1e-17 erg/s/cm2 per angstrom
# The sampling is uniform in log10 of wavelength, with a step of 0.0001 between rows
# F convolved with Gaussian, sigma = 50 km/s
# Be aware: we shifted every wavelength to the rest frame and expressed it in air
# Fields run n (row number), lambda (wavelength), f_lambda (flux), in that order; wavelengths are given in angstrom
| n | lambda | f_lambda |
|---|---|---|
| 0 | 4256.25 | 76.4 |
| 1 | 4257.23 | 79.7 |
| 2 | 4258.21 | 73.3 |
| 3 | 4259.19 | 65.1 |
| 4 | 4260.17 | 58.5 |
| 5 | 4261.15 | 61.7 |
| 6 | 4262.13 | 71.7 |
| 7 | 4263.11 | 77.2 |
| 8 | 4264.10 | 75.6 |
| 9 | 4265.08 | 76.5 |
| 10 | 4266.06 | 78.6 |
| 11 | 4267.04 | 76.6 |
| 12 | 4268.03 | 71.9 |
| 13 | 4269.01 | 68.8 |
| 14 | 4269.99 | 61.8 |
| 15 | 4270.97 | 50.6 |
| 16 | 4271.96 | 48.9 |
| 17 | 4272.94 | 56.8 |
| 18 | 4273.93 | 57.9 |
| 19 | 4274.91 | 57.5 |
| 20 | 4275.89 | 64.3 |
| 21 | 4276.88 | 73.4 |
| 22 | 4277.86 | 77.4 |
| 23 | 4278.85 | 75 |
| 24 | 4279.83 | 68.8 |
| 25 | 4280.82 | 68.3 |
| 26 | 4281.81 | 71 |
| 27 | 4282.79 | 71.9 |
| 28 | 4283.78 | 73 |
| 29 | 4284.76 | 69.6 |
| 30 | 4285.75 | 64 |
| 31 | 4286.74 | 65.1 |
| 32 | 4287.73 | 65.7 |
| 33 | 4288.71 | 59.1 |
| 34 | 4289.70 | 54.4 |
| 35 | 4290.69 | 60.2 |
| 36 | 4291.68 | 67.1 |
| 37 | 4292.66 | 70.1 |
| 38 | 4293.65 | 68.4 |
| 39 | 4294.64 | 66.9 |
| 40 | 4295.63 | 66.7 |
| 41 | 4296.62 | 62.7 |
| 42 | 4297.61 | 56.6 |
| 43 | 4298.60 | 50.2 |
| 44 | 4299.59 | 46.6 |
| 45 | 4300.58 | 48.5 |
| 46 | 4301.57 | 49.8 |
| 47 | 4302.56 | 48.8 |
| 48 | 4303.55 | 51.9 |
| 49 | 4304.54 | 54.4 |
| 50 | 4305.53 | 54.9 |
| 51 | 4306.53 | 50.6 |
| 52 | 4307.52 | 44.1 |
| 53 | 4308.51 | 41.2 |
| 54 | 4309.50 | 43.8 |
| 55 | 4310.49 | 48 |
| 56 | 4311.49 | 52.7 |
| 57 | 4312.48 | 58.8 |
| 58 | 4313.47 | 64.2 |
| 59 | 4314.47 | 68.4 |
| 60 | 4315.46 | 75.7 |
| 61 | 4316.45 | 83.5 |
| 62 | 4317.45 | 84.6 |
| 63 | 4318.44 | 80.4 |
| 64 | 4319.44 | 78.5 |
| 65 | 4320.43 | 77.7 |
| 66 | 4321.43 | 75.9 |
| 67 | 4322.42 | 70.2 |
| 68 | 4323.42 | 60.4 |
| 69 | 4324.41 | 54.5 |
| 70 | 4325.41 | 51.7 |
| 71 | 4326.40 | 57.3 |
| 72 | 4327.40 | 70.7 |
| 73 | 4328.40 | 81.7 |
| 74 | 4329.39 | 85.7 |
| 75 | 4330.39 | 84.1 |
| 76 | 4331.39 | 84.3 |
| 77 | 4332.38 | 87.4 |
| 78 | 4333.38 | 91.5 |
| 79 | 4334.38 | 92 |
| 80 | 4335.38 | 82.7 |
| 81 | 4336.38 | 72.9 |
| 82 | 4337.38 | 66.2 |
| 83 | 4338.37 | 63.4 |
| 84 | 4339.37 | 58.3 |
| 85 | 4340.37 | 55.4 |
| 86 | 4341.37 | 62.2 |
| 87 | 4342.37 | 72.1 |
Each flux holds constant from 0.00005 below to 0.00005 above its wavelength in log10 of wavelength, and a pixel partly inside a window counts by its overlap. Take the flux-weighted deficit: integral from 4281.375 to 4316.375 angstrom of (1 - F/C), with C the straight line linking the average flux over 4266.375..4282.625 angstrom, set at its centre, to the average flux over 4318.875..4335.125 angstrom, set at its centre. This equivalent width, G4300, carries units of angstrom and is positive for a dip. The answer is 5.4 angstrom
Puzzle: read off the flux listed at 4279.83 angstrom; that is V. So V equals 68.8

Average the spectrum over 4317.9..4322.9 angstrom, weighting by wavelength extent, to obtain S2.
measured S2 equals 76.7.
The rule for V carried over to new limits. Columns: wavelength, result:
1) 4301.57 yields 49.8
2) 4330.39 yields 84.1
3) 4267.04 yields 76.6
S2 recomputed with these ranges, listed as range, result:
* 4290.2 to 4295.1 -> 66.6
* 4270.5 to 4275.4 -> 54.3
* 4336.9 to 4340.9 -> 60.9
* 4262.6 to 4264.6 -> 76.2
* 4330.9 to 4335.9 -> 87.5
